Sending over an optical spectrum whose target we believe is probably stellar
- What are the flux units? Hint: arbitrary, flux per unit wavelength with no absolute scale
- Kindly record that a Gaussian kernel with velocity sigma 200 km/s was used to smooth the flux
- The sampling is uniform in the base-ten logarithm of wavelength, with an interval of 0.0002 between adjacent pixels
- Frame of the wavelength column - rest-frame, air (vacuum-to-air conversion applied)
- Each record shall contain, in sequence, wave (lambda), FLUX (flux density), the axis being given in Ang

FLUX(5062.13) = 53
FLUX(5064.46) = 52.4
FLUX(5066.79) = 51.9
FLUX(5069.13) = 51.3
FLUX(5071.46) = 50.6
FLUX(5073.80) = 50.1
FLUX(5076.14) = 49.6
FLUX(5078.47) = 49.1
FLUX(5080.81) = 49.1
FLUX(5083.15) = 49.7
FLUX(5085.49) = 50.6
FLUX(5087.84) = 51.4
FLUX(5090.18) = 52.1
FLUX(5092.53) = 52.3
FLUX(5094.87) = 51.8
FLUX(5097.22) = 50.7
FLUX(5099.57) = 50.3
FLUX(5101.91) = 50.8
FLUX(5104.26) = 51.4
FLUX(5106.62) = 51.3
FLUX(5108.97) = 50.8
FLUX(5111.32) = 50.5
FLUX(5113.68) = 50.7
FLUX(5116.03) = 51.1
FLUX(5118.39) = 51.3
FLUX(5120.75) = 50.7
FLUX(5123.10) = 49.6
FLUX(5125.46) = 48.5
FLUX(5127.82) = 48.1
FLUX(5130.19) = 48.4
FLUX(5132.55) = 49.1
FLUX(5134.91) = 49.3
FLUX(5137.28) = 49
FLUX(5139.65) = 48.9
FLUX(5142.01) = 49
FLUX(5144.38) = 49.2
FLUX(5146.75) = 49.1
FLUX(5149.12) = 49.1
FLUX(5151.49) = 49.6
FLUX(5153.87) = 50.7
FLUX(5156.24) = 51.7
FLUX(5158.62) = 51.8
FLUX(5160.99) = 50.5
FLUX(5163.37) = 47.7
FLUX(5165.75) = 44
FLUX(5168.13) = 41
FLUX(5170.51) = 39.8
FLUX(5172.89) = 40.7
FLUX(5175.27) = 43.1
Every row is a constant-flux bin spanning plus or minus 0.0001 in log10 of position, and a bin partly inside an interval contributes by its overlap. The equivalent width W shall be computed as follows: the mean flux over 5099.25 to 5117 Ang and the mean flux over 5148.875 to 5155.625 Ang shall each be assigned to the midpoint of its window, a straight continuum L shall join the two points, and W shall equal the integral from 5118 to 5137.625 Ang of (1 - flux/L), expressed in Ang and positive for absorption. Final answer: 0.5 Ang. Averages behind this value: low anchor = 50.9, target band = 49.3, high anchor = 50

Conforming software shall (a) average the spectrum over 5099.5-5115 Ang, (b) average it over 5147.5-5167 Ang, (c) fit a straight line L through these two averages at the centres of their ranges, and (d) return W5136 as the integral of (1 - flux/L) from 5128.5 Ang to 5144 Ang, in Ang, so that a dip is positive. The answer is 0.33 Ang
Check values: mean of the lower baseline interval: 50.9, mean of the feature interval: 48.9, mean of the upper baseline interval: 49.3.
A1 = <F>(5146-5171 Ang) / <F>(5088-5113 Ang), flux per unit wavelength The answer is 0.9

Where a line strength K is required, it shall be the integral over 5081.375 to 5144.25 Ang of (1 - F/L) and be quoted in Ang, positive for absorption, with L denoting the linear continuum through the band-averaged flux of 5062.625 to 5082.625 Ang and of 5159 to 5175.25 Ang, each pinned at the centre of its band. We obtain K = -3.1 Ang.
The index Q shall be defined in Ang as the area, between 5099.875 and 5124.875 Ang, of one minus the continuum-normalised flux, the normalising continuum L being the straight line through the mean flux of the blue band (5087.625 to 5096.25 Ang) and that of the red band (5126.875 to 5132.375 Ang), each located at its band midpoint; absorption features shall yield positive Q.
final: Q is -0.4 Ang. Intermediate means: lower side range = 51.9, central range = 50.8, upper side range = 48.4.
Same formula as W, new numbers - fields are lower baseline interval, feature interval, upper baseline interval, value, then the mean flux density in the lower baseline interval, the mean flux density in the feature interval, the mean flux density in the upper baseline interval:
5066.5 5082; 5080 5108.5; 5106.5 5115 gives -0.3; 50.1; 51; 50.8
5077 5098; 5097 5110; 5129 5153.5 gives -0.2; 50.7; 50.9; 49.1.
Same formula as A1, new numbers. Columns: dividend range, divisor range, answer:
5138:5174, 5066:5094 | 0.94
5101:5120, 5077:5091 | 1.01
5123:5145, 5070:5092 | 0.97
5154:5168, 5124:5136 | 1.00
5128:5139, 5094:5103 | 0.96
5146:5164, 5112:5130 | 1.00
